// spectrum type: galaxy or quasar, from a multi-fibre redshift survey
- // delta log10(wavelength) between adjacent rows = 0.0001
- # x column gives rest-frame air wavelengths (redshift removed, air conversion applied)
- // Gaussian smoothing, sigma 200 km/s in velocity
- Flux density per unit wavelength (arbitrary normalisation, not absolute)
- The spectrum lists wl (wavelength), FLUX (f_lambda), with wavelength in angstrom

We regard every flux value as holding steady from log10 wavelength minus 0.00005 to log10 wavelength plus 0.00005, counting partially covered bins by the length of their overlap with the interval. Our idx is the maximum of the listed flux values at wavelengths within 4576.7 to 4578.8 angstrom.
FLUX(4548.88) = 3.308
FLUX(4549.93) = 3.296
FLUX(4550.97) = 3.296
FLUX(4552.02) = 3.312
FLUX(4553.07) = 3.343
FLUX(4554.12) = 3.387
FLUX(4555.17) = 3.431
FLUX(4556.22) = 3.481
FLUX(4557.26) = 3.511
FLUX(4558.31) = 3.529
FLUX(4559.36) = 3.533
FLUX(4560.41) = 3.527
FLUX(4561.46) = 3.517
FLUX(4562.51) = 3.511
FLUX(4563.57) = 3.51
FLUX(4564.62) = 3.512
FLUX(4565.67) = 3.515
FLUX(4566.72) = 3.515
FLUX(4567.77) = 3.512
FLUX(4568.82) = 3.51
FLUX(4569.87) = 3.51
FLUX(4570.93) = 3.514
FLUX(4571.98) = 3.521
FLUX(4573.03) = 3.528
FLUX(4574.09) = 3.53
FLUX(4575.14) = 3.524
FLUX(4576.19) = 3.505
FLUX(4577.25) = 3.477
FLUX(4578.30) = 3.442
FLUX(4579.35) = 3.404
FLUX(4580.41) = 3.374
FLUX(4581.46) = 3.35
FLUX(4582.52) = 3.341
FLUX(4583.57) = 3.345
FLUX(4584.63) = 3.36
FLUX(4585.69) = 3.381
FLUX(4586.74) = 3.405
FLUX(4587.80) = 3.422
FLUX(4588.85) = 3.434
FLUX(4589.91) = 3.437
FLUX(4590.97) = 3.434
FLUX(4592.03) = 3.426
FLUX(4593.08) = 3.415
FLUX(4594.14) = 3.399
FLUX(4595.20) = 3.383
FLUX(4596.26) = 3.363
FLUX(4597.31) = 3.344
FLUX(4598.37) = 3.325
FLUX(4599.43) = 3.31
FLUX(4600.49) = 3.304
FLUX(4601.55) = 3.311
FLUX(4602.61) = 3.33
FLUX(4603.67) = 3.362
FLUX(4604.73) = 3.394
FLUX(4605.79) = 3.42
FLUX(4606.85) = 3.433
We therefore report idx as 3.477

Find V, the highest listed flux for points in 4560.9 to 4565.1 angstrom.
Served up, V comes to 3.517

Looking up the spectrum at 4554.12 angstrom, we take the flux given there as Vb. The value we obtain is 3.387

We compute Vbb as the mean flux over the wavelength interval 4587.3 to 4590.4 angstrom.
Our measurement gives 3.43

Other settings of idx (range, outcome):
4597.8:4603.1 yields 3.33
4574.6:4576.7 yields 3.524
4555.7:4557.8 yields 3.511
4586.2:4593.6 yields 3.437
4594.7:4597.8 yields 3.383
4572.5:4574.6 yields 3.53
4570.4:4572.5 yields 3.521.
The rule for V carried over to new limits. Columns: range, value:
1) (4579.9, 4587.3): 3.405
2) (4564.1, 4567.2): 3.515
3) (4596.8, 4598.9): 3.344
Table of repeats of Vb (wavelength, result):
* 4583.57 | 3.345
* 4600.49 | 3.304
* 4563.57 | 3.51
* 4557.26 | 3.511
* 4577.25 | 3.477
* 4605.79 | 3.42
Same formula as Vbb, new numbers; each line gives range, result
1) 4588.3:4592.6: 3.44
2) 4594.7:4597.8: 3.37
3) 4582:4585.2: 3.35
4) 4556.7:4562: 3.53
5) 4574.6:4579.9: 3.47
